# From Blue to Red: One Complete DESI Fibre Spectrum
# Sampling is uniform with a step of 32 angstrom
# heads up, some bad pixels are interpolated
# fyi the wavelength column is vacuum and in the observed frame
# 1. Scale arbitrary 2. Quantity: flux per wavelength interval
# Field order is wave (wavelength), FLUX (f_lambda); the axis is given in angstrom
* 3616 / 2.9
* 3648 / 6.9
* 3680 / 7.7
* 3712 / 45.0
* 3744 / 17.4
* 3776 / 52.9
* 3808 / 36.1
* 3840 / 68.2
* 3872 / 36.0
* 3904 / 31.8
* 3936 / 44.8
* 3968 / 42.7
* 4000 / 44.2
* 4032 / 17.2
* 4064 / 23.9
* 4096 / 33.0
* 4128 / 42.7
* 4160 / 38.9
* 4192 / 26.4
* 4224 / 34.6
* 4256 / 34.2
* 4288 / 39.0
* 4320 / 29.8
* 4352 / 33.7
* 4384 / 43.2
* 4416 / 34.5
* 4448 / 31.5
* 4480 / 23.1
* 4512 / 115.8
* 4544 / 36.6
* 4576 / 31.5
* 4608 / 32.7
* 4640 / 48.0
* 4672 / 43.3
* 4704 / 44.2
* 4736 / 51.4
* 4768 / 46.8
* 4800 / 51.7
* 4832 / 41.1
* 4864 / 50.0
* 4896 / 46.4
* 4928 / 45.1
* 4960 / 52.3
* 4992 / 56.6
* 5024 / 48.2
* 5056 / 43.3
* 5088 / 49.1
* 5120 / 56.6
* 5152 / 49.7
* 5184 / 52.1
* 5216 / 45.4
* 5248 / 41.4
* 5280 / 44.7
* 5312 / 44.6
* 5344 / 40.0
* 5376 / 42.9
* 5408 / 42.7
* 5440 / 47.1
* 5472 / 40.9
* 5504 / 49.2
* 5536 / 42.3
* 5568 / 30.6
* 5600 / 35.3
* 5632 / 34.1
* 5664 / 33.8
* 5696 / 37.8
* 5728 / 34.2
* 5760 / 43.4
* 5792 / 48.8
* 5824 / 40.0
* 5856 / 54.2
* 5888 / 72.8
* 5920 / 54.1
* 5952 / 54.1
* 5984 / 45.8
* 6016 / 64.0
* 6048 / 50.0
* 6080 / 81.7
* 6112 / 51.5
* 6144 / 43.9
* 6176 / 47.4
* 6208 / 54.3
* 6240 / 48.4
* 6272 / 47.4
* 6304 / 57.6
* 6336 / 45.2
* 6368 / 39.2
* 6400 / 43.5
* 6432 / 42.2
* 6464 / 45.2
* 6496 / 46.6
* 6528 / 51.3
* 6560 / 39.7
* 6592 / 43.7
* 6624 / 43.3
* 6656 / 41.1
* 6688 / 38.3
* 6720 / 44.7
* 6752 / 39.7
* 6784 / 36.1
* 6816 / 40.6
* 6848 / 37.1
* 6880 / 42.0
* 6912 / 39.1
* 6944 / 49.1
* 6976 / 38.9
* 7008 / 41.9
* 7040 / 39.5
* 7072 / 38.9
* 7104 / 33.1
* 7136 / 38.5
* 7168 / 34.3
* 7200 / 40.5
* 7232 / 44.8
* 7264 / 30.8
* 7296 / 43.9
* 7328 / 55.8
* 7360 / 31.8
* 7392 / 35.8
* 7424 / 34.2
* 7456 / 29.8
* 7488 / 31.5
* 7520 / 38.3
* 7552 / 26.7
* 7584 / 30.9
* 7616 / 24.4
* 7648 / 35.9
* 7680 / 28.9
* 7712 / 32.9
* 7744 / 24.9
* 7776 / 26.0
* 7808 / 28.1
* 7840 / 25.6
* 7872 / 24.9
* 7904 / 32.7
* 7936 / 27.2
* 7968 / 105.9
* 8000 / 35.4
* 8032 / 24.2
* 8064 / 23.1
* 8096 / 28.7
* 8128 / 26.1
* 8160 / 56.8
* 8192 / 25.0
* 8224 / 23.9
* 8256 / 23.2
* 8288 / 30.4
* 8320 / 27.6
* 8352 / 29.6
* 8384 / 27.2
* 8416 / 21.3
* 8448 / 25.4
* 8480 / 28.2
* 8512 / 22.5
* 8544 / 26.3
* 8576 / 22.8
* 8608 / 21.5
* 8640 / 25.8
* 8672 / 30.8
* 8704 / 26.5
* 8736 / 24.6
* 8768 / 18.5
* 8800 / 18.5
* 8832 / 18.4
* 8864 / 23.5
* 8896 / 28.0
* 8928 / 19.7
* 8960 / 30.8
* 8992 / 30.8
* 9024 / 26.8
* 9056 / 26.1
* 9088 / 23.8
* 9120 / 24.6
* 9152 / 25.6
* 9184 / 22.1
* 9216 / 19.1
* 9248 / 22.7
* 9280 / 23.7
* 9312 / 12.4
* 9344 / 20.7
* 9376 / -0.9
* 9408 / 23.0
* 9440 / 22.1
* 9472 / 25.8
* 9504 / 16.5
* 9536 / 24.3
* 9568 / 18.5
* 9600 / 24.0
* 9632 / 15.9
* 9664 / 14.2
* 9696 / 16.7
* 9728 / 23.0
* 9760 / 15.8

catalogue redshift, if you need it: 0.21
